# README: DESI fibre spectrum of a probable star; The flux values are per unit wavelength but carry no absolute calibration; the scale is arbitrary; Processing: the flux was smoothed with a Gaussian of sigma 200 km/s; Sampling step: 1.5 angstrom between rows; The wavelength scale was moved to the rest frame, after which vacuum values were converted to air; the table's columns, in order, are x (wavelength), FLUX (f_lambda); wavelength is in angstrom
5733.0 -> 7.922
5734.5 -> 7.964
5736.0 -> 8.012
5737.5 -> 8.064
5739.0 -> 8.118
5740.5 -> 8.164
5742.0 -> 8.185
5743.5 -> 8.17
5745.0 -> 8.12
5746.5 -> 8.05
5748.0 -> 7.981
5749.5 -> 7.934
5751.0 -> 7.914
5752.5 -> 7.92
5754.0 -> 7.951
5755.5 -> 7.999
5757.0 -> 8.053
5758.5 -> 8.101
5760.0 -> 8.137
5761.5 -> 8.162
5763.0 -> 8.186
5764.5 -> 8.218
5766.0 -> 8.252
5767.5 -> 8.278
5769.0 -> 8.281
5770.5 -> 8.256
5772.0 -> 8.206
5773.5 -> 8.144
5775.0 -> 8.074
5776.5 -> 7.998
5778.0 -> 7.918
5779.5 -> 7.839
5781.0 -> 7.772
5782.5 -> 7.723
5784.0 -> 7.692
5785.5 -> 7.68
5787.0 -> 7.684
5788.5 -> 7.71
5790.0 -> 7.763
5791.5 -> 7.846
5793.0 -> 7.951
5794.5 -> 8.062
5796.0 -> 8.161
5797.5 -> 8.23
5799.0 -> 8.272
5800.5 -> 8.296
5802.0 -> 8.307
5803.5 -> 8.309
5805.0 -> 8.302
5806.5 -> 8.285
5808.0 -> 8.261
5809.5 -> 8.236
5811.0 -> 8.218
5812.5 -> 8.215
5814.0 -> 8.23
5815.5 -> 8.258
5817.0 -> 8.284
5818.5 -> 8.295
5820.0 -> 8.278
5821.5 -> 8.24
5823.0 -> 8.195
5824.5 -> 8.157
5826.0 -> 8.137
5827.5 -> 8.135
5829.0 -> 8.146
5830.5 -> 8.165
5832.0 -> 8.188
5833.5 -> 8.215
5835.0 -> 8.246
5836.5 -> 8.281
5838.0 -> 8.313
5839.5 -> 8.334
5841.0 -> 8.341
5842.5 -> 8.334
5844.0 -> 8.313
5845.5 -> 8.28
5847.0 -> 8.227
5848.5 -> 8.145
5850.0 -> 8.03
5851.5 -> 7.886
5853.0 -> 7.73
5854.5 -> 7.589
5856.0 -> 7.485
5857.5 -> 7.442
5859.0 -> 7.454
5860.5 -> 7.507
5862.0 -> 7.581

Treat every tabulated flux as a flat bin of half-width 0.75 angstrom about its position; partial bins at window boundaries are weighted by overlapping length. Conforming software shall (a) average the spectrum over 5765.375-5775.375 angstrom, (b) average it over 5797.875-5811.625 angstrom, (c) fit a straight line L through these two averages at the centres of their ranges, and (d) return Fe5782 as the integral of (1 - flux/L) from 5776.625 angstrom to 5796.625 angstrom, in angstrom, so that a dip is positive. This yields 1.0 angstrom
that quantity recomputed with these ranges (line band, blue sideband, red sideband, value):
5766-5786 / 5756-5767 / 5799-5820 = 0.5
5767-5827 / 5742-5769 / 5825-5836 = 0.3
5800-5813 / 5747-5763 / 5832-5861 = -0.4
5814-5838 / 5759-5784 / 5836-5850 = 0.0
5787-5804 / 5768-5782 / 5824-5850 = 0.1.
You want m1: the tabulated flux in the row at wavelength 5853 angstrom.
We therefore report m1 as 7.73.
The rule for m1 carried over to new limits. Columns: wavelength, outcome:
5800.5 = 8.296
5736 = 8.012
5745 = 8.12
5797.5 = 8.23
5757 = 8.053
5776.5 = 7.998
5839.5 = 8.334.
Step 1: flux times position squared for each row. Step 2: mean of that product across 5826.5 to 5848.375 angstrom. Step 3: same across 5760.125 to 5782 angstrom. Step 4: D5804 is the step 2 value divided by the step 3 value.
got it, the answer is 1.04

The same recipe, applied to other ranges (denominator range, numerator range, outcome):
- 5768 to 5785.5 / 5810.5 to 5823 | 1.05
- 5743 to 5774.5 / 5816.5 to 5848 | 1.04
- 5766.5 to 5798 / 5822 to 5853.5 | 1.05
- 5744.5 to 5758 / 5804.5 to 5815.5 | 1.05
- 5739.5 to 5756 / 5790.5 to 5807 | 1.04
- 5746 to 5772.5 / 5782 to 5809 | 1.00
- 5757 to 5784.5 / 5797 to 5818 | 1.04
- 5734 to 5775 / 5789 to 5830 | 1.03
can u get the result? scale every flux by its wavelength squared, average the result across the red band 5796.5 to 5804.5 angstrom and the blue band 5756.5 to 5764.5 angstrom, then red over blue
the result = 1.03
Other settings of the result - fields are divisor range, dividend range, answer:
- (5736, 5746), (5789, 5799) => 1.00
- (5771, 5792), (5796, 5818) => 1.06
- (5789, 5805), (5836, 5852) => 1.03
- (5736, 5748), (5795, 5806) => 1.04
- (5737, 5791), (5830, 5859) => 1.03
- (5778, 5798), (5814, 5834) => 1.06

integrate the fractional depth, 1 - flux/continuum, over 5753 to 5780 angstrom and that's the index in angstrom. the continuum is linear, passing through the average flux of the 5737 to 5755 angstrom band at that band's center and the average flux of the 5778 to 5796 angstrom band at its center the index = -0.63 angstrom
